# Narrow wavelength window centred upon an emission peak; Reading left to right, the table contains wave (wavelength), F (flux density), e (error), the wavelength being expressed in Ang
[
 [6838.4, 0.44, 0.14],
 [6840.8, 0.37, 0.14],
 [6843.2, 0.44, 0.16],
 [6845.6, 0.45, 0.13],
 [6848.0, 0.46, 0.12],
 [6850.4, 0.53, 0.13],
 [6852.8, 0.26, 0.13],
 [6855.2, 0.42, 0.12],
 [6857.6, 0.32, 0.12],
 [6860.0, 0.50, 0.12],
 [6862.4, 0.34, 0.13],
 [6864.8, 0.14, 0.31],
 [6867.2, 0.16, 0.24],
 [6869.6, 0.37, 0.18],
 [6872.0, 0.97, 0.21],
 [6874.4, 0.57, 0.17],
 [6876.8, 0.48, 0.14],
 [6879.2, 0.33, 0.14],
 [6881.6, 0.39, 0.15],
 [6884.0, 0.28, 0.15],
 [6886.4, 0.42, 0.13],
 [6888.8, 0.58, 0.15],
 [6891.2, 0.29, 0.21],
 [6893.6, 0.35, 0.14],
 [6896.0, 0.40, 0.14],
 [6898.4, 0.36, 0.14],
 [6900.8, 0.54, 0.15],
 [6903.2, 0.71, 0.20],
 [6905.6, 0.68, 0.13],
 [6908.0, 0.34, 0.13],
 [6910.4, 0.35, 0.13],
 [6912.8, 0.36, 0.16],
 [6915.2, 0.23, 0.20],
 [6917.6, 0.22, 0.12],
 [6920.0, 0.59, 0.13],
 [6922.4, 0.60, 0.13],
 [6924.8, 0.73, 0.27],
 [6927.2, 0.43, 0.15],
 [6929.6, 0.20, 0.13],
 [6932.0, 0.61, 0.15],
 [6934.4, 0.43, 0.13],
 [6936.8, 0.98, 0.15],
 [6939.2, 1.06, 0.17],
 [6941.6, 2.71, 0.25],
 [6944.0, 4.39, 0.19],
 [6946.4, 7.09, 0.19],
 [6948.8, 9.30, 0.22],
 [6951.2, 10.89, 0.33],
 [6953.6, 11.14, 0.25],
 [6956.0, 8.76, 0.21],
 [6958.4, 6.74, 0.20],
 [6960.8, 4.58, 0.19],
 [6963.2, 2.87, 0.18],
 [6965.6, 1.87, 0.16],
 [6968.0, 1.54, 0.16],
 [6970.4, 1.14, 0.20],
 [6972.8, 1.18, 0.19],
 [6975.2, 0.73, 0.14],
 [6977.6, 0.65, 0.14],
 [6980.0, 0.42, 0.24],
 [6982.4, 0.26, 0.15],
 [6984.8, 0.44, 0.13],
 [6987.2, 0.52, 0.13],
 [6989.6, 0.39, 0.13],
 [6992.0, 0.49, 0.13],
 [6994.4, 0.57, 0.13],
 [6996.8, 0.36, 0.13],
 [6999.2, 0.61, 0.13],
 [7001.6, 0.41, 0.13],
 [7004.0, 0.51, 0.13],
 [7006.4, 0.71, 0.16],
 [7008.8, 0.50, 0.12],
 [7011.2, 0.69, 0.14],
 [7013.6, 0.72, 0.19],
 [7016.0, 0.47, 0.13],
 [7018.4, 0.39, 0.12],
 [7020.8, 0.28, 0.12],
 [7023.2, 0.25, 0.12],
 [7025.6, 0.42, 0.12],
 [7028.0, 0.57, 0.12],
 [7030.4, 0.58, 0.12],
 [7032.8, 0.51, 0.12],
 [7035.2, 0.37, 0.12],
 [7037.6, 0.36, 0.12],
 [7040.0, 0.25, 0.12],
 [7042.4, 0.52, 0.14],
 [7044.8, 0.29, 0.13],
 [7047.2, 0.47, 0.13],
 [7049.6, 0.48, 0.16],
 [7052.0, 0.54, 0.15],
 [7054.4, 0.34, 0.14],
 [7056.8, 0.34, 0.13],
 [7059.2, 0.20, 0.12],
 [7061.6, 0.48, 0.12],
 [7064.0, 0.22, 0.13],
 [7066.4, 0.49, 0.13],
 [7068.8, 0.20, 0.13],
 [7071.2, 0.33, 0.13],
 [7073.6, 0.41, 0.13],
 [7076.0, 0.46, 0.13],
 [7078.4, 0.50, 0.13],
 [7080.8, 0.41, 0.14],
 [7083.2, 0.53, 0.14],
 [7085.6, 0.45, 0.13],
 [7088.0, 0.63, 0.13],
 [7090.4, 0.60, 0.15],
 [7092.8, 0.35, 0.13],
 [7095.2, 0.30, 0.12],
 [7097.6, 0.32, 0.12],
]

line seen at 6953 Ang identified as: [O II]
